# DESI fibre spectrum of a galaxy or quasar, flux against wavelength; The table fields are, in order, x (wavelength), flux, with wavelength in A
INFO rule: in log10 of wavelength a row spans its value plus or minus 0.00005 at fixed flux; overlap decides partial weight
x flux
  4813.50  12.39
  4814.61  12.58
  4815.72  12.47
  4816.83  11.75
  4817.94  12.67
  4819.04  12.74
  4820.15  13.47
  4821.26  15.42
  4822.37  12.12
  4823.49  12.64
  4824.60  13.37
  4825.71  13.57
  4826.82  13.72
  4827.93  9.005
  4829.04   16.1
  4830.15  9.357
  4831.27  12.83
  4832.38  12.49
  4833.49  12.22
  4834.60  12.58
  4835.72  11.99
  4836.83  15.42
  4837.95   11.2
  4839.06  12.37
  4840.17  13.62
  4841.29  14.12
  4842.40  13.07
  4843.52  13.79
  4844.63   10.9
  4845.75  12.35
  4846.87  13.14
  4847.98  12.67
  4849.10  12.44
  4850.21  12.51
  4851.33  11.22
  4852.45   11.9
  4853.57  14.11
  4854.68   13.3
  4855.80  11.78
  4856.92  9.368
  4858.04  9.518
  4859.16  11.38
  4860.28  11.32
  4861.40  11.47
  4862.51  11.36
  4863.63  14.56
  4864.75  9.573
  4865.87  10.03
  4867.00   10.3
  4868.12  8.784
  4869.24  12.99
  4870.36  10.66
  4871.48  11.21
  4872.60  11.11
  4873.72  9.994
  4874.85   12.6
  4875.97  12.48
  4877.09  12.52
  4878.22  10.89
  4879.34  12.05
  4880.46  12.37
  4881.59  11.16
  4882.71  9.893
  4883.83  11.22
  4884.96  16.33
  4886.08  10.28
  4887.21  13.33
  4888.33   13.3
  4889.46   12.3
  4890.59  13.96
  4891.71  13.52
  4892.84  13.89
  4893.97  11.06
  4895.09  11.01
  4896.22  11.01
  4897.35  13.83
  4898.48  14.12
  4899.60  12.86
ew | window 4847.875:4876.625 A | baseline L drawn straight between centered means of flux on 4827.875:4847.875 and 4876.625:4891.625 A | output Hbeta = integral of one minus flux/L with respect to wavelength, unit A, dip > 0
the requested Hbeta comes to 2.35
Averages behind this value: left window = 12.7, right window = 12.3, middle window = 11.5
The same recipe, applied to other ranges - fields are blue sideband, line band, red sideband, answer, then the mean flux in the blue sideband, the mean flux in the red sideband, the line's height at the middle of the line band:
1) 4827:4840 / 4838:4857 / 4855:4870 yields -1.3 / 12.4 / 11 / 11.7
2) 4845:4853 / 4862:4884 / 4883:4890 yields 2.2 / 12.3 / 12.7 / 12.5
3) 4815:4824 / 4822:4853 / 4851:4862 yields -0.9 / 12.9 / 11.5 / 12.2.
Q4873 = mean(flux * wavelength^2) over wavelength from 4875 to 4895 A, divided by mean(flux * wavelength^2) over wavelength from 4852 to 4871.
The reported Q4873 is 1.1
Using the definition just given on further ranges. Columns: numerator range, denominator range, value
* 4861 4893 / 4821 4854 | 0.95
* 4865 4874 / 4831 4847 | 0.84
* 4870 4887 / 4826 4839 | 0.96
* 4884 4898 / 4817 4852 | 1.03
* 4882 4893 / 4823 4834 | 1.04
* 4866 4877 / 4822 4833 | 0.91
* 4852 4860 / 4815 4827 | 0.90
